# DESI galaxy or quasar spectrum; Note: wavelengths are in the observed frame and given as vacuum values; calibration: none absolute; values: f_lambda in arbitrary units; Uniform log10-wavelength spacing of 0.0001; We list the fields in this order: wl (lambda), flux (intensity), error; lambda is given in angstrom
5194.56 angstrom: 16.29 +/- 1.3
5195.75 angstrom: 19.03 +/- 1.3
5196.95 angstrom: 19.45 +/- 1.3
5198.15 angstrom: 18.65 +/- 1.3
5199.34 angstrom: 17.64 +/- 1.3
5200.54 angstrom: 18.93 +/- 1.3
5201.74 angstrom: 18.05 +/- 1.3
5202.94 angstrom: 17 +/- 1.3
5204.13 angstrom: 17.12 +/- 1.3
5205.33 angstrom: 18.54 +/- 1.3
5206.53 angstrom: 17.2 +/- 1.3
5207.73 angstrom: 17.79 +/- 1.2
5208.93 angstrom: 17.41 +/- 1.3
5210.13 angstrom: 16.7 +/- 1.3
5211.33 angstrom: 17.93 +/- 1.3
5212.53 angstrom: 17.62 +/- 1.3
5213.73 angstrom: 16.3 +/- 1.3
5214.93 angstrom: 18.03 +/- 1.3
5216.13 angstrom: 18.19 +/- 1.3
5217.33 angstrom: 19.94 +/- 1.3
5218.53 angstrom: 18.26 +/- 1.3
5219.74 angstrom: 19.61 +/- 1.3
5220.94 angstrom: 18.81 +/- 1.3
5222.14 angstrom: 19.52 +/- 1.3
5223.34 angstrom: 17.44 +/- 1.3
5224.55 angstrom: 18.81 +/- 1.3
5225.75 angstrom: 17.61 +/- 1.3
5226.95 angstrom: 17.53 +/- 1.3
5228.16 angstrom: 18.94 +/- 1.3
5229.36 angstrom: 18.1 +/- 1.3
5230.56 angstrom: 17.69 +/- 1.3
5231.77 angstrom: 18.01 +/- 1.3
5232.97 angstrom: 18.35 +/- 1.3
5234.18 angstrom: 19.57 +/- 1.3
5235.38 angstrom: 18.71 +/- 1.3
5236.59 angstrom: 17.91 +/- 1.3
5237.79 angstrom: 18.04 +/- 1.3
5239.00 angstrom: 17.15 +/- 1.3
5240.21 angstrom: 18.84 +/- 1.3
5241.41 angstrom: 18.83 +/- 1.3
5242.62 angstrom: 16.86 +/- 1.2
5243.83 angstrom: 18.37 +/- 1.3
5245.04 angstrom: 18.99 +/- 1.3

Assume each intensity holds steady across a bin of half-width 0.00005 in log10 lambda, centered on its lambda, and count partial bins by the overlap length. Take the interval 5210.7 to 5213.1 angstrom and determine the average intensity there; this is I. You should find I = 17.8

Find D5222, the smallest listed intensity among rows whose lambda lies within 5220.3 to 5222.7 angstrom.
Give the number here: 18.81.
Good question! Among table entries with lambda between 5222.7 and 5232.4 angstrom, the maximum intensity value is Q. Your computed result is 18.94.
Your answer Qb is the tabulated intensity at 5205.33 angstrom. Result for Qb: 18.54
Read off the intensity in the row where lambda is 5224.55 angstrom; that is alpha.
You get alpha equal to 18.81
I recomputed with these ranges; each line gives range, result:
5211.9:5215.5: 17.3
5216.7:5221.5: 19.1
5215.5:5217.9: 19.1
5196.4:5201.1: 18.7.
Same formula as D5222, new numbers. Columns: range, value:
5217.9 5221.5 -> 18.26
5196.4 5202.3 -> 17.64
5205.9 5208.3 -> 17.2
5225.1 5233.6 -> 17.53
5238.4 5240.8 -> 17.15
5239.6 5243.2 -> 16.86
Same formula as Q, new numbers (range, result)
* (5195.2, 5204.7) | 19.45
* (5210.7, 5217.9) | 19.94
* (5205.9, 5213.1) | 17.93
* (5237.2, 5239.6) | 18.04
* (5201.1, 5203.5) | 18.05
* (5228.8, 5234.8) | 19.57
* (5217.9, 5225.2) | 19.61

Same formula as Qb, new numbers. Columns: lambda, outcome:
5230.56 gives 17.69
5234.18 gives 19.57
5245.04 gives 18.99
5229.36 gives 18.1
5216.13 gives 18.19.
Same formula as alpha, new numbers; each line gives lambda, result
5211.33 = 17.93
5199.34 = 17.64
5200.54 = 18.93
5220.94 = 18.81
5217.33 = 19.94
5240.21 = 18.84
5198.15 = 18.65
